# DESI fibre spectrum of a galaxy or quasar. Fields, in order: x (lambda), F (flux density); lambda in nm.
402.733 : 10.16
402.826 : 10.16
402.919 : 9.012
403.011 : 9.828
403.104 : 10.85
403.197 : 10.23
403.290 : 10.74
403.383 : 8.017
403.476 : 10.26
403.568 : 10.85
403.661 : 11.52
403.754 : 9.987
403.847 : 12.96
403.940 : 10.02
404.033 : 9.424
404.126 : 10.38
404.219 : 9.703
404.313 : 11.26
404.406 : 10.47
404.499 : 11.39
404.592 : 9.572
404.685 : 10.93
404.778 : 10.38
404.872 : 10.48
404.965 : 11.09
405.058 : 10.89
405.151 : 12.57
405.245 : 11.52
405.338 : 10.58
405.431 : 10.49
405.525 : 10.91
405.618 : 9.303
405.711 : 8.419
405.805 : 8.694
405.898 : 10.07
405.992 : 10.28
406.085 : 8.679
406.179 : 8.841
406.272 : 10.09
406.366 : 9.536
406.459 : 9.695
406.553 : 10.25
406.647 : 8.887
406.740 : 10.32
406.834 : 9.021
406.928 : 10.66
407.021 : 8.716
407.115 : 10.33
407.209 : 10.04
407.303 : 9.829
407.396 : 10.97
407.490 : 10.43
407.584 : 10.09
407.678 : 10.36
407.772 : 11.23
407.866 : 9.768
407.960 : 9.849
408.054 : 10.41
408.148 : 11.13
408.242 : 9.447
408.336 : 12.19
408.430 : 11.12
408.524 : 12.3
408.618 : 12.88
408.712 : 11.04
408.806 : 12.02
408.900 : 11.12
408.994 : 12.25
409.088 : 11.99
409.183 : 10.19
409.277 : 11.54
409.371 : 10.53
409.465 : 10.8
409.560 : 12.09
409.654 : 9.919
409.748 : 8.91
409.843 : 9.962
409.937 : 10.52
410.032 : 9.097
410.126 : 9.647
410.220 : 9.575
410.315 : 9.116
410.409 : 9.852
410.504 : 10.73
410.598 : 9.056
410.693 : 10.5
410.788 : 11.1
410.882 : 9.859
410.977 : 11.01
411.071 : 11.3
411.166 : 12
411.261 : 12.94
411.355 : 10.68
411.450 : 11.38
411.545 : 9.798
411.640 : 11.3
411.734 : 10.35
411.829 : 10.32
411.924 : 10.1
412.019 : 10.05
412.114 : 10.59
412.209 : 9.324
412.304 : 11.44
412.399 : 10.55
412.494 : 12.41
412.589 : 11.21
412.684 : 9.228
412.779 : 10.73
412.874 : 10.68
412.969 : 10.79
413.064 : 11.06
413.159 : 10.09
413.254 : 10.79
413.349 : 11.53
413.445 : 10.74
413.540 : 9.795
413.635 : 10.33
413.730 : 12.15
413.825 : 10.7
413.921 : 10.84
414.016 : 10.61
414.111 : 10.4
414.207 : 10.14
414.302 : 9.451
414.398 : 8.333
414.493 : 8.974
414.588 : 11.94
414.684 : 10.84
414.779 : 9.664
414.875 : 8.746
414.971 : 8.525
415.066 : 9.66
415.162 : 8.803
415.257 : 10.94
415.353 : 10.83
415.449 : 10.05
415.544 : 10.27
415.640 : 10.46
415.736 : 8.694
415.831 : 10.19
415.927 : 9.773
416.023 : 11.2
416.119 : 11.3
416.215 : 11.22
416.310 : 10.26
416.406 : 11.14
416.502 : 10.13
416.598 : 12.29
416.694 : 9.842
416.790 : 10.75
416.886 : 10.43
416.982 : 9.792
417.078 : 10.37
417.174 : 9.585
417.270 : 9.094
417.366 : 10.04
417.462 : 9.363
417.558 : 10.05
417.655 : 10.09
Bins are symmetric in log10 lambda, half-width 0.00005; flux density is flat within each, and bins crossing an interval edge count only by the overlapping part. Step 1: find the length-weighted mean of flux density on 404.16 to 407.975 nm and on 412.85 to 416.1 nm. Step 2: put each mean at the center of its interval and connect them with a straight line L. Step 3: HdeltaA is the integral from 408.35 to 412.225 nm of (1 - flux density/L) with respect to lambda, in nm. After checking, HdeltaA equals -0.20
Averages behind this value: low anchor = 10.2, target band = 10.7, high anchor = 10.2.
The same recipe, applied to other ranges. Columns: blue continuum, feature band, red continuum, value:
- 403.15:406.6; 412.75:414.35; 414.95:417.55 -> -0.06 nm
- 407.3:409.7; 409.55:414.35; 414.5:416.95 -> 0.07 nm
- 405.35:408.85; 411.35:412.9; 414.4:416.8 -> -0.06 nm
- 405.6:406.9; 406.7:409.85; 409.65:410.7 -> -0.37 nm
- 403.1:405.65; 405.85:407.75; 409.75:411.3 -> 0.11 nm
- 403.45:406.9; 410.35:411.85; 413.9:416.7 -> -0.08 nm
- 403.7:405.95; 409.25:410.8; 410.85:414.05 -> 0.08 nm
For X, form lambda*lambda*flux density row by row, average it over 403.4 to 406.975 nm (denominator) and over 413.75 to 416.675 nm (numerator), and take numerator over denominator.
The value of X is 1.0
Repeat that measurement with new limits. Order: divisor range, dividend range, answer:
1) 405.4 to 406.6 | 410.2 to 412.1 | 1.13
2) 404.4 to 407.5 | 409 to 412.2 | 1.06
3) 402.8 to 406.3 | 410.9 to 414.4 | 1.08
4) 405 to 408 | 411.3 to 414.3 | 1.09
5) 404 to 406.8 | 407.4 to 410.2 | 1.08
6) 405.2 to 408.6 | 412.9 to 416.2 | 1.05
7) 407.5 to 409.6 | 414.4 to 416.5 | 0.94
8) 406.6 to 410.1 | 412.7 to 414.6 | 1.01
